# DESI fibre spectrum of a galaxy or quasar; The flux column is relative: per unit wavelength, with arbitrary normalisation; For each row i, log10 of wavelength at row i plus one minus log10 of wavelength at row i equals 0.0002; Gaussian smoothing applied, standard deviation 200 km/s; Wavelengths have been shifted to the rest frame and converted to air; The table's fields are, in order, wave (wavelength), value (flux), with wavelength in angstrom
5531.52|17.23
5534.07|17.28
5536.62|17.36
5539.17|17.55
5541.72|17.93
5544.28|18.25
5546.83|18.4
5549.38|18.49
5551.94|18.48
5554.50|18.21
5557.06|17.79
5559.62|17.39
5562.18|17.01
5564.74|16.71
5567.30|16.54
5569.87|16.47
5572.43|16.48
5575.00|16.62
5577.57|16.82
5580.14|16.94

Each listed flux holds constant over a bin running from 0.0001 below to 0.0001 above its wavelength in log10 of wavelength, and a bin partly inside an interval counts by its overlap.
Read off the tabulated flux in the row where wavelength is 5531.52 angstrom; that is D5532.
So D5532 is 17.23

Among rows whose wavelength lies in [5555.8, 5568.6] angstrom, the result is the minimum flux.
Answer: 16.54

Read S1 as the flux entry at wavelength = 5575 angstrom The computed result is 16.62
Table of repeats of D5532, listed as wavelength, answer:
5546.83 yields 18.4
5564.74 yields 16.71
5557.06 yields 17.79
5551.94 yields 18.48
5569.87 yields 16.47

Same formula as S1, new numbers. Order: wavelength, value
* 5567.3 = 16.54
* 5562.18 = 17.01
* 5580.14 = 16.94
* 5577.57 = 16.82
